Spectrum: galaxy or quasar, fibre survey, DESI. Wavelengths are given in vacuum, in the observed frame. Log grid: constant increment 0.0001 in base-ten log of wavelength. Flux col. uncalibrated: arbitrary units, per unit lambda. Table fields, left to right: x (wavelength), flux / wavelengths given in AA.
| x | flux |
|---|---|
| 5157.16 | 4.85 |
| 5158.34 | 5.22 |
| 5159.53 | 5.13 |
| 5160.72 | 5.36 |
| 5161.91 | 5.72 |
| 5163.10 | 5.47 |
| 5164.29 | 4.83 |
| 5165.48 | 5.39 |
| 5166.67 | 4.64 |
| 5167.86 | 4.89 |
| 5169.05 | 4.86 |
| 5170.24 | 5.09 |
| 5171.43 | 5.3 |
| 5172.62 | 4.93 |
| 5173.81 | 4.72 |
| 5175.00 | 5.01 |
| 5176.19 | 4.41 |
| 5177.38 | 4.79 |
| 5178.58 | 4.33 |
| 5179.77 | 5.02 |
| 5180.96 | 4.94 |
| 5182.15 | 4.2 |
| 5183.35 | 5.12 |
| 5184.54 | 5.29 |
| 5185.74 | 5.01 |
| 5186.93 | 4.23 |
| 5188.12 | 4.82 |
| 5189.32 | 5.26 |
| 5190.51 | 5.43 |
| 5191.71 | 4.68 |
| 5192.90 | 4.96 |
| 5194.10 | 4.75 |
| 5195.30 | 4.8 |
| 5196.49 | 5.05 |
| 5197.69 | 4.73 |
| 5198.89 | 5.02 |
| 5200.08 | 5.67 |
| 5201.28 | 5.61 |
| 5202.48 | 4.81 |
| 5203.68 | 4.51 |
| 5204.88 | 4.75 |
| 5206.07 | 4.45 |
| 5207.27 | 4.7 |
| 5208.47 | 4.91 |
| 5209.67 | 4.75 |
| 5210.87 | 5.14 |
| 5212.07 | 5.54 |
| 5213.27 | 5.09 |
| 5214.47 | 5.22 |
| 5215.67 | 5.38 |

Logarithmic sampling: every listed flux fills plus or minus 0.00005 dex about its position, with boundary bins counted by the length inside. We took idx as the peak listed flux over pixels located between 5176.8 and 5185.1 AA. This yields 5.29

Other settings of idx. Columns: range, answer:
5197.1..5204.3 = 5.67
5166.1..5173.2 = 5.3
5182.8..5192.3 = 5.43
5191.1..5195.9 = 4.96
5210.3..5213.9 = 5.54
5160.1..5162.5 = 5.72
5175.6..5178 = 4.79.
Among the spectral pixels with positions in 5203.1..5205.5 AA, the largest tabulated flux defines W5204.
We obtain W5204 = 4.75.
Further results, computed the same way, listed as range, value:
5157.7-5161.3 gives 5.36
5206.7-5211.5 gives 5.14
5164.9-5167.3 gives 5.39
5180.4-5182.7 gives 4.94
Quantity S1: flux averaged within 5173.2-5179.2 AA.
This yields 4.66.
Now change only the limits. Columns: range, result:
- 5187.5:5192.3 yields 5.04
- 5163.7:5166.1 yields 5.1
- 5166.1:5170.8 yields 4.87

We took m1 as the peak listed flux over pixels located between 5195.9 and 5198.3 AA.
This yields 5.05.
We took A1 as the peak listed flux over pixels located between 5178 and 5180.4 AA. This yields 5.02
